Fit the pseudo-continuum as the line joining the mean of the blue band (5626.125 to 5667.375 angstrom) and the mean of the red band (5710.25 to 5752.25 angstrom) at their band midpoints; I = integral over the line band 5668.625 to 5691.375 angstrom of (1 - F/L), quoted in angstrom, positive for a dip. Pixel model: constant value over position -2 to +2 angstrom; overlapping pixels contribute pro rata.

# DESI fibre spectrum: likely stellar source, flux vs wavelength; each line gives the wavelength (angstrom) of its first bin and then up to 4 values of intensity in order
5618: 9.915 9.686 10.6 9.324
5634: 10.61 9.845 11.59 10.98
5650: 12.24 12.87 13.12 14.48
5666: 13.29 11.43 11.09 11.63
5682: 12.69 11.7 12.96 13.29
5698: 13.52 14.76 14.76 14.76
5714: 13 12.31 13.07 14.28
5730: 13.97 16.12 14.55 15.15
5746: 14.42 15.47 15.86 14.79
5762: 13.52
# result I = 1.5 angstrom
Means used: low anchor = 11.8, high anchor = 14.3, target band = 11.9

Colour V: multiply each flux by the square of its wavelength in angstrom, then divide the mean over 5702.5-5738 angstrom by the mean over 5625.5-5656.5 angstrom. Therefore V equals 1.3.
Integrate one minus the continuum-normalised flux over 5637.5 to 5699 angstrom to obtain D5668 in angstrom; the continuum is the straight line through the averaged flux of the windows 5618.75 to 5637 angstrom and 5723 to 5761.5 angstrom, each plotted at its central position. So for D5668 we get -3.27 angstrom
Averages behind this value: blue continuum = 10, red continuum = 14.9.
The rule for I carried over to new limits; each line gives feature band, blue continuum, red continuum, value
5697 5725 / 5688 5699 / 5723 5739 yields 0.2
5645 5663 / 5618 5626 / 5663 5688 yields -2.4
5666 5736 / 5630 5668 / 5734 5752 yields 2.2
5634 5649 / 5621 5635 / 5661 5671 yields 0.3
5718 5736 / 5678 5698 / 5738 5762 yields 0.0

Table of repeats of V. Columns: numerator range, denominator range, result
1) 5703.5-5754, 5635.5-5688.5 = 1.22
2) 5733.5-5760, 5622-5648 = 1.51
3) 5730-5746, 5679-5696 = 1.21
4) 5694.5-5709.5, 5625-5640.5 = 1.45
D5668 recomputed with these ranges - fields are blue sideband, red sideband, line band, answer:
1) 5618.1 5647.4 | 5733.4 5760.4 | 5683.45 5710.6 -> -1.16 angstrom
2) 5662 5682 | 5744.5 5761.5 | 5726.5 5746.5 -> -0.54 angstrom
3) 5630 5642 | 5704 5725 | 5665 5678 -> 0.01 angstrom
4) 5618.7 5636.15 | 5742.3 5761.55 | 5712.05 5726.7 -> 0.69 angstrom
